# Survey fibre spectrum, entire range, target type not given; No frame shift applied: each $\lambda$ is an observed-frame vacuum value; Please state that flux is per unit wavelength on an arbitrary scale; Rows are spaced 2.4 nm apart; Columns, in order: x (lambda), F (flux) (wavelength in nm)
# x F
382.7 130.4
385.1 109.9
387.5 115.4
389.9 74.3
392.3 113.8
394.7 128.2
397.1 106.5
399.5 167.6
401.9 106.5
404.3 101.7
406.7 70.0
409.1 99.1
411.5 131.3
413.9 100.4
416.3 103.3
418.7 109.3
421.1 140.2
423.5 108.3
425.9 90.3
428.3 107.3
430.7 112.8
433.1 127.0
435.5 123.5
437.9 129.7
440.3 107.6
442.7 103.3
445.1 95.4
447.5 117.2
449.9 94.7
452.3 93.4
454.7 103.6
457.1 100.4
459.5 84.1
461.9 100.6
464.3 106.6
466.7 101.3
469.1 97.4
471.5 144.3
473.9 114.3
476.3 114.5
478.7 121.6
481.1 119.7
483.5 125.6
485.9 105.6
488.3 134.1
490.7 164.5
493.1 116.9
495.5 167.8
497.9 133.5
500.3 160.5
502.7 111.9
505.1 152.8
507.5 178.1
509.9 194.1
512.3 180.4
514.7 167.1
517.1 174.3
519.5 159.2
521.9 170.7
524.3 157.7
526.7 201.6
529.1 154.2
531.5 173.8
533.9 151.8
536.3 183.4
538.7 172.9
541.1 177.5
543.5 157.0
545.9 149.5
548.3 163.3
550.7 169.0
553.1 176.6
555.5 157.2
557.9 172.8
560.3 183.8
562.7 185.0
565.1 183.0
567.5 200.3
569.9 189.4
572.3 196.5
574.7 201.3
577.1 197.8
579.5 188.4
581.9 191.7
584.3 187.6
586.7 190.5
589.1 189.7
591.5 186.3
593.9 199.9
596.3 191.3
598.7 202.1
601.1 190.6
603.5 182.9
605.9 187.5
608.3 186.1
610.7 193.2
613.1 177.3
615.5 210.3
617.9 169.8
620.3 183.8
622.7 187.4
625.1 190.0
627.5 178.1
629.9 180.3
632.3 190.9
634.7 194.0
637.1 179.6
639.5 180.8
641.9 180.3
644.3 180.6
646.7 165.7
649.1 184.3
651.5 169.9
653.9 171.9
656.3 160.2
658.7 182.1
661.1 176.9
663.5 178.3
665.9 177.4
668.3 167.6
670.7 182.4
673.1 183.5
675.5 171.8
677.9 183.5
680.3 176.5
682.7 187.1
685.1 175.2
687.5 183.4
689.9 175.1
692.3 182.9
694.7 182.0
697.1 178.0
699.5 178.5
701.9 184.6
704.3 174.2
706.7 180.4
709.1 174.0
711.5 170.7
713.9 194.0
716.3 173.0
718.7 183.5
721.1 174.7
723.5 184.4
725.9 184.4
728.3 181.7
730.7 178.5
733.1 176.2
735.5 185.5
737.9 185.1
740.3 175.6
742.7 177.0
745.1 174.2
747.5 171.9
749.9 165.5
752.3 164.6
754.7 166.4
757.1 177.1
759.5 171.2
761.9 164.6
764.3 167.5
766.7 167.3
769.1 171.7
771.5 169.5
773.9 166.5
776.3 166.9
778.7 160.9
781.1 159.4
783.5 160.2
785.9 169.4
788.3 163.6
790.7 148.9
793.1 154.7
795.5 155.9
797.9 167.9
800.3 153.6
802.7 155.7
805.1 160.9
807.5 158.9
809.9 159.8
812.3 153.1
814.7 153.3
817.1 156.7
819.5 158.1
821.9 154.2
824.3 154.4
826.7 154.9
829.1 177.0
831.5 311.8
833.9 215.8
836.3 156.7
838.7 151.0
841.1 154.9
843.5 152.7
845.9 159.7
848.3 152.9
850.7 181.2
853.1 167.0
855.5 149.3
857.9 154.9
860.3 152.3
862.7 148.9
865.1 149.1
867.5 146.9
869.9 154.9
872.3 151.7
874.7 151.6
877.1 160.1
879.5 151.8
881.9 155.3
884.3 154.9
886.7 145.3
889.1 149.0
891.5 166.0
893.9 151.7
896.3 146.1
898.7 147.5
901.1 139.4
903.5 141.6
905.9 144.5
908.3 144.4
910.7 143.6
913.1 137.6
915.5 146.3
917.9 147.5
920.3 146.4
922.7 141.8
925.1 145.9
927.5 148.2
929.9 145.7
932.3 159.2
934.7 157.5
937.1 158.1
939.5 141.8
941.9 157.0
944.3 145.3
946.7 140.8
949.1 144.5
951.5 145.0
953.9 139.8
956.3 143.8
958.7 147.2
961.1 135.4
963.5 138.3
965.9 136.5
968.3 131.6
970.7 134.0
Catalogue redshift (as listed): 0.27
